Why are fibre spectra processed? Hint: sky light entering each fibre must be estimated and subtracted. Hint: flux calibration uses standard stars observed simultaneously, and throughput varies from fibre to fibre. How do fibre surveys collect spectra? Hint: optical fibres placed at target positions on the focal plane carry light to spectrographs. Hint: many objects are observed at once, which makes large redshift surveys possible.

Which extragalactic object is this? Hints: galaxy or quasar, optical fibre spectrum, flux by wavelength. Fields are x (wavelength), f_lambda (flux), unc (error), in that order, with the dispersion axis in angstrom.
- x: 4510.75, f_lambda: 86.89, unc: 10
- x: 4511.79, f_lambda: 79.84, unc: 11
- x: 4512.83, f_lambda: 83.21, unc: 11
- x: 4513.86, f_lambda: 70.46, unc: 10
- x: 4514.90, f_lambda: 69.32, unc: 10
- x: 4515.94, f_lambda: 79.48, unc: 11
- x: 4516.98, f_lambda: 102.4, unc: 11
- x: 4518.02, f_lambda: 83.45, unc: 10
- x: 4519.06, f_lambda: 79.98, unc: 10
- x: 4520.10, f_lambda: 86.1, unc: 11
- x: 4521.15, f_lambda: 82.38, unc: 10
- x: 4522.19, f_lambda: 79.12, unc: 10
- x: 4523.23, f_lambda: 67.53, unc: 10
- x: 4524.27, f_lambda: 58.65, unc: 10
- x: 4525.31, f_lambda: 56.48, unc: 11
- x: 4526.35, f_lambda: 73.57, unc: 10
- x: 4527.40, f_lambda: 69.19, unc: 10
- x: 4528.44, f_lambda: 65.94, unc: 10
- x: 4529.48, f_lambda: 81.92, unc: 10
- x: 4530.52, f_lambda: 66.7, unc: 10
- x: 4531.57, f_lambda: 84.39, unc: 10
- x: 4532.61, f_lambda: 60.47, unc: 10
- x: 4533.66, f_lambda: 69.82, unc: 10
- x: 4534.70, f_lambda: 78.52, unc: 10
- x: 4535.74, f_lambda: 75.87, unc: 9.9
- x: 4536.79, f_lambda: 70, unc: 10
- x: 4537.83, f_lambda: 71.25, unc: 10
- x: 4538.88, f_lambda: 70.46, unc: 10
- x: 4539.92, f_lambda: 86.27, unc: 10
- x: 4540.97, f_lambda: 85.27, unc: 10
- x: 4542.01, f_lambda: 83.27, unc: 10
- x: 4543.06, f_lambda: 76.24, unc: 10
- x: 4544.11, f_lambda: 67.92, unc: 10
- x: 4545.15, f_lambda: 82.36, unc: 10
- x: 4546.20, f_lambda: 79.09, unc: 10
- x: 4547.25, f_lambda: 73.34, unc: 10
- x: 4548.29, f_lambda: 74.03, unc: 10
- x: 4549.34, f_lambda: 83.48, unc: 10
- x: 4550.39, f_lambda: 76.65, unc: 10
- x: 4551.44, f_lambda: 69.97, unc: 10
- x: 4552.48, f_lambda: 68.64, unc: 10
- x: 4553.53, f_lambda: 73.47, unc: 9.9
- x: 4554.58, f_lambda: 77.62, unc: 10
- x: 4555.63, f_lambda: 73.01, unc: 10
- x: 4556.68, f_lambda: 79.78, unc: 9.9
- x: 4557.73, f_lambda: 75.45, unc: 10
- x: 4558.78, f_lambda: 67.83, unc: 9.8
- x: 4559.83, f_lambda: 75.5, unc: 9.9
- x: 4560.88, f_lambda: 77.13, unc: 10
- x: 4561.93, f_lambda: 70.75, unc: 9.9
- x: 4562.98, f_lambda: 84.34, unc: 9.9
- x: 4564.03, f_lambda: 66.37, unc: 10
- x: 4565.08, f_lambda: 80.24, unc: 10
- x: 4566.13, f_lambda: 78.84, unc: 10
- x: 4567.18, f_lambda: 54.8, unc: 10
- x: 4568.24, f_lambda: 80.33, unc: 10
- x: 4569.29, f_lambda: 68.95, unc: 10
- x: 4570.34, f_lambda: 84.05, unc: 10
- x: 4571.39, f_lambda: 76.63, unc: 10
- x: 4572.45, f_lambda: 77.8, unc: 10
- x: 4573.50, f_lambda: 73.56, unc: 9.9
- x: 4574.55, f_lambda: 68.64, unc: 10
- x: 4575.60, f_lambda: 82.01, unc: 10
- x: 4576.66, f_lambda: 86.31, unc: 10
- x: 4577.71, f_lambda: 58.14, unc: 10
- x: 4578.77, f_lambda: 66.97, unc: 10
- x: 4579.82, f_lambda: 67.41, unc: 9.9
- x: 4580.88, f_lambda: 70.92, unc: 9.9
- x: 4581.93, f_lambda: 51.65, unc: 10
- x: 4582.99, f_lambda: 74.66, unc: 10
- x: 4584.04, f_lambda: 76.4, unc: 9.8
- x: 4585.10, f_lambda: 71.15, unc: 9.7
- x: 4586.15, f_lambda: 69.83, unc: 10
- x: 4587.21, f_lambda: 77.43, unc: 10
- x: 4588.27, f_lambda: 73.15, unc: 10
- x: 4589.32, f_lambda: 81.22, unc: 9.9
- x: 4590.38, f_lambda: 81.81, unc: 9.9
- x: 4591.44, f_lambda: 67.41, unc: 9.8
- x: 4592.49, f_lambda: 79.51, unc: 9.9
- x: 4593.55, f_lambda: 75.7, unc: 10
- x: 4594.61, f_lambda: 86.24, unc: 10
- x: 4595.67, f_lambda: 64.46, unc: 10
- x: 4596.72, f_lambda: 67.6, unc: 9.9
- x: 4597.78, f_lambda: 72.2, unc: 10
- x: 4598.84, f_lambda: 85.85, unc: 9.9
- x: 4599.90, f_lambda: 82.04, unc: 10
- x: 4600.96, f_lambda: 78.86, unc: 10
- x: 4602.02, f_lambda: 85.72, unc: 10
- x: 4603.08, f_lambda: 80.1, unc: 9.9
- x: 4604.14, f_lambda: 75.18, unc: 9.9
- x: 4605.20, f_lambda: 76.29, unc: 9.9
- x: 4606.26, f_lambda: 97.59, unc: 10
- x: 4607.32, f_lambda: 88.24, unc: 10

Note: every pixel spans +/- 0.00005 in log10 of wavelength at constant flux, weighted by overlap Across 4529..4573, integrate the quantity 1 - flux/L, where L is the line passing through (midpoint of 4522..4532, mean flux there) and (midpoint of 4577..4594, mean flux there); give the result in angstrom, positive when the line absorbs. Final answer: -2.85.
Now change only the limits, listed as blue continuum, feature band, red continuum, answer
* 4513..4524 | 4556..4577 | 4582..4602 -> 0.4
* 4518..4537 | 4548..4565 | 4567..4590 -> -0.5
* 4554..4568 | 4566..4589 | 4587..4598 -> 0.7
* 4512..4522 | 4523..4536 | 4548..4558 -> 1.6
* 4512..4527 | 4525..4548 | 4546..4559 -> 0.5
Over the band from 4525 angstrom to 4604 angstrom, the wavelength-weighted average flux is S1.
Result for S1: 74.5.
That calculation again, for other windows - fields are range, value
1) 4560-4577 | 75.6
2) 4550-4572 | 74.3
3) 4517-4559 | 75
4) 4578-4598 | 72.2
